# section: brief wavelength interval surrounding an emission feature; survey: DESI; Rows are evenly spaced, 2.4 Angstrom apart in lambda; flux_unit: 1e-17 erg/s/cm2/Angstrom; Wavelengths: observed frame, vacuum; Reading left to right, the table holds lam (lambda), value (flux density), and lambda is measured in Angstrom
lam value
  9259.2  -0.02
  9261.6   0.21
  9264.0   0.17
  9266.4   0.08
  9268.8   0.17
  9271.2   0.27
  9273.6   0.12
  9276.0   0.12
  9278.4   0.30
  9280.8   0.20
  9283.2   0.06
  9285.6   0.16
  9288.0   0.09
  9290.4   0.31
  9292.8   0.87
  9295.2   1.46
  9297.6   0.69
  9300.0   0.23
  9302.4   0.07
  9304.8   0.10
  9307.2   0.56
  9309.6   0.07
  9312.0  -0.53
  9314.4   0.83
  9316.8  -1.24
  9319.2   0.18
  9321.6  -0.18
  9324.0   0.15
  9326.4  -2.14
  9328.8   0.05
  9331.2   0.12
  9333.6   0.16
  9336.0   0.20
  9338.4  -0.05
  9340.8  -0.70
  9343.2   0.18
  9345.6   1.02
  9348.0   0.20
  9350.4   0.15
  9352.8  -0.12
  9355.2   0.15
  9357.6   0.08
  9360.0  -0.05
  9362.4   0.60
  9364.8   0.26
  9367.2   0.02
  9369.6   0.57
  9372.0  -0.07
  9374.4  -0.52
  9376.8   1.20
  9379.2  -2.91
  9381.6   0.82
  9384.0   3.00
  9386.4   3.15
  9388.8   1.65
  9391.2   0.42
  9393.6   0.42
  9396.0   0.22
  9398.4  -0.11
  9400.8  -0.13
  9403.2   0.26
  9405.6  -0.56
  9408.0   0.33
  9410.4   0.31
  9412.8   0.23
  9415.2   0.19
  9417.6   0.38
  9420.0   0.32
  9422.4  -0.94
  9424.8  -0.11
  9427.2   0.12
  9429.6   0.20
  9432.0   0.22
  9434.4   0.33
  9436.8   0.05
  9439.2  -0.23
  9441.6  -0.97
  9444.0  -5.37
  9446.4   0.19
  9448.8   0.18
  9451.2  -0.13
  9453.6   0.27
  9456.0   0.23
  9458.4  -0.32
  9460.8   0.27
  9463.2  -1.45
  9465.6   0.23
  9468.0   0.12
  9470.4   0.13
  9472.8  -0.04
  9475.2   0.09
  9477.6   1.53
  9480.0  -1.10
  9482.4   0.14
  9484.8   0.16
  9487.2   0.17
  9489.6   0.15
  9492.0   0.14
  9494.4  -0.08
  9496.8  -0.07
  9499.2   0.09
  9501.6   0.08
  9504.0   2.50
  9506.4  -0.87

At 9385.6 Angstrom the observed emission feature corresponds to [O III]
